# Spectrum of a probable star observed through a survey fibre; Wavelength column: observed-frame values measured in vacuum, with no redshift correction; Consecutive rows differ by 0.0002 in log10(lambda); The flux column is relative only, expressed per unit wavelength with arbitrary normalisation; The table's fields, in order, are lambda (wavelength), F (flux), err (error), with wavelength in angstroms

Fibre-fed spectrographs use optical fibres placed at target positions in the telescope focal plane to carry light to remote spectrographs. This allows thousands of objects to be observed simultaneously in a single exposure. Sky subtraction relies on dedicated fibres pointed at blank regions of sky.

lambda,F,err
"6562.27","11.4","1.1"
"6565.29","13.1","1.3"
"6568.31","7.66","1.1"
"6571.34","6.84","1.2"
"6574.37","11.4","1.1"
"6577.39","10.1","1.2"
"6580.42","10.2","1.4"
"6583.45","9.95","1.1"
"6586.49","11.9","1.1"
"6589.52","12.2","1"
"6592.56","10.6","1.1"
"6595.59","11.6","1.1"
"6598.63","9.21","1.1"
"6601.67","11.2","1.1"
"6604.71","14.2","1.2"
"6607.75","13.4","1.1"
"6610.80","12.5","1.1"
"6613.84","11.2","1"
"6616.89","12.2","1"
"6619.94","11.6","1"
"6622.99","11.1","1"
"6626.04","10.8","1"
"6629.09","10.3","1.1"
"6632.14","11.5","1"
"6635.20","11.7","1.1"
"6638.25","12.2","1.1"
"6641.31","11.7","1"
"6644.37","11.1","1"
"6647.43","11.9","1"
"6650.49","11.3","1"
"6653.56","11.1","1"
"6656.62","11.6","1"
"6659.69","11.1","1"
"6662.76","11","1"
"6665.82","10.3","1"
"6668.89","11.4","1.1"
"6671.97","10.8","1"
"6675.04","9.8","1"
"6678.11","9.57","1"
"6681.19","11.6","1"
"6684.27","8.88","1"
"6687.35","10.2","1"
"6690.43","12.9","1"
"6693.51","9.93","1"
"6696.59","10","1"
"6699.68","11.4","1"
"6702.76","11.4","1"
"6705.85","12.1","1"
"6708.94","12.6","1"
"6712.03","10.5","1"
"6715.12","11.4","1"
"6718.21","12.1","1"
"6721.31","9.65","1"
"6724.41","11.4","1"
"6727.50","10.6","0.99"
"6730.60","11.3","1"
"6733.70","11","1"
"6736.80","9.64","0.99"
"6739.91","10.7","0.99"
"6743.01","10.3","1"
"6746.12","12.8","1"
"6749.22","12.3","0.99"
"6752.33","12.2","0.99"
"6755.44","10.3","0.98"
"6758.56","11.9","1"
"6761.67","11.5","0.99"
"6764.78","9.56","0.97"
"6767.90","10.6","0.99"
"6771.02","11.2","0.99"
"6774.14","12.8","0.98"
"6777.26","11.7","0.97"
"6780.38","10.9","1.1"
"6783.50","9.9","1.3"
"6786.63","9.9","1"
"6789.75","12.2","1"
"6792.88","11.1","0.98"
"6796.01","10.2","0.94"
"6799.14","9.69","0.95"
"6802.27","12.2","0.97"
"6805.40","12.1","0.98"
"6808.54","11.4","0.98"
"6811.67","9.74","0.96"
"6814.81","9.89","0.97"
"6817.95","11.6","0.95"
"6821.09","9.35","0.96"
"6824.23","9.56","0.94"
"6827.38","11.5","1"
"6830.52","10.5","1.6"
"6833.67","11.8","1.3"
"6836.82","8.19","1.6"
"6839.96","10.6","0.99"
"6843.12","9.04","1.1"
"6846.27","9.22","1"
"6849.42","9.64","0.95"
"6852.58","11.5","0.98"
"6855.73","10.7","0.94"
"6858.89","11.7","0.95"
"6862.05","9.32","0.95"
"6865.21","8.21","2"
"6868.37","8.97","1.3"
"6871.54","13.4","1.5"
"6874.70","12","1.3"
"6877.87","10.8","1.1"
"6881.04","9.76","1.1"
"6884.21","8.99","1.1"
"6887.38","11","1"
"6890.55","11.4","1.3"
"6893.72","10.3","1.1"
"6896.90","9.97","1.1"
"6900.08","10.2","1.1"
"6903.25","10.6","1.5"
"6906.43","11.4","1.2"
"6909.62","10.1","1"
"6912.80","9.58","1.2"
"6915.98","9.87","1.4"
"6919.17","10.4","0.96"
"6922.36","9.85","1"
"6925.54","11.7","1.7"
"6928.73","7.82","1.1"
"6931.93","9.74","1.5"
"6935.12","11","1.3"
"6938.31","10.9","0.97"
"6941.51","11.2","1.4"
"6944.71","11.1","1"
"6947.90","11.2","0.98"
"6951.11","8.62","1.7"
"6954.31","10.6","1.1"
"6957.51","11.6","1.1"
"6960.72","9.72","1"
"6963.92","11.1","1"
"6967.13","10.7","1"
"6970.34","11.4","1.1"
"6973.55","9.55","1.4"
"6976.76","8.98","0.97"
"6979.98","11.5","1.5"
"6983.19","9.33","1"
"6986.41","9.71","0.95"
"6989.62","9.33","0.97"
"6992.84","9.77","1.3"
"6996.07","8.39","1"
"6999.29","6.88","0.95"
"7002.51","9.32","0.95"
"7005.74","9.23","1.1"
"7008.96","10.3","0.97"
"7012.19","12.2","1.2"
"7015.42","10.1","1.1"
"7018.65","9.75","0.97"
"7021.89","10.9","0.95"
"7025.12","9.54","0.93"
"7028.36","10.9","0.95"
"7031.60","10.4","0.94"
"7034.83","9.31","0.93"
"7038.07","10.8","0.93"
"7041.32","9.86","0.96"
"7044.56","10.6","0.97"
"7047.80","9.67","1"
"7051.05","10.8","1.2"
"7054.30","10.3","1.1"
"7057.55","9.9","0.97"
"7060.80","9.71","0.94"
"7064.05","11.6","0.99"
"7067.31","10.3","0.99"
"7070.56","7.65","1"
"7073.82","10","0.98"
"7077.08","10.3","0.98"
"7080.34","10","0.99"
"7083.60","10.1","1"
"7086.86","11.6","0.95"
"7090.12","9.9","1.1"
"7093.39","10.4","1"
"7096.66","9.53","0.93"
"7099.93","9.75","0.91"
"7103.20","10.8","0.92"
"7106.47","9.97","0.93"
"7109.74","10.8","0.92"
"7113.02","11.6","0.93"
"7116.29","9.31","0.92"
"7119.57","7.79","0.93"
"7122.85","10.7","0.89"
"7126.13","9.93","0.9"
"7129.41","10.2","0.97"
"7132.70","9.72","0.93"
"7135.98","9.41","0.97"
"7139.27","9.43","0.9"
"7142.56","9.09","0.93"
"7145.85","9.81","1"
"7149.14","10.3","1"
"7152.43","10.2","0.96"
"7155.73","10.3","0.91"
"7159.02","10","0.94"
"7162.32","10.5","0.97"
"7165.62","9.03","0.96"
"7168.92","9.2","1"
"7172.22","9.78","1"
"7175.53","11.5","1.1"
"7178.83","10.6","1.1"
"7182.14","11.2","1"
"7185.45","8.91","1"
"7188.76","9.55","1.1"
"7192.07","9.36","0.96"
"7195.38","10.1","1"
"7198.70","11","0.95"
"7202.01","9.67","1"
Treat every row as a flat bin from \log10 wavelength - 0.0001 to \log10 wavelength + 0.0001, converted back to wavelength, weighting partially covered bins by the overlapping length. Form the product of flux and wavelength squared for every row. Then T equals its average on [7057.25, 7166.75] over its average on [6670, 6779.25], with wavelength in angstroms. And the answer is 1.01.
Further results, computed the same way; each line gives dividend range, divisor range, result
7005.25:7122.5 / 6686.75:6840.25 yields 1.01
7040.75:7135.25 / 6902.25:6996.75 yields 1.03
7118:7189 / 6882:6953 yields 1.02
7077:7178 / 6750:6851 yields 1.03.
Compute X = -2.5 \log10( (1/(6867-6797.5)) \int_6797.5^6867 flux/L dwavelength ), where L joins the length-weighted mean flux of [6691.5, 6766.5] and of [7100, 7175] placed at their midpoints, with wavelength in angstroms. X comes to 0.05 mag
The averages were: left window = 11.1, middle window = 10.3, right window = 9.92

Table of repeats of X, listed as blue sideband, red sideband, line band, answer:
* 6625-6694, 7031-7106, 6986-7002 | 0.172 mag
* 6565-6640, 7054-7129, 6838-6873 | 0.042 mag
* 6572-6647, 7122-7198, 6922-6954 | 0.019 mag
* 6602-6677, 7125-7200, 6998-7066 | 0.023 mag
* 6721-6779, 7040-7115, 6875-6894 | 0.029 mag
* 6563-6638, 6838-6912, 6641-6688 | 0.013 mag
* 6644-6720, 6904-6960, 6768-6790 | -0.034 mag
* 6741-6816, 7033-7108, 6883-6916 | 0.036 mag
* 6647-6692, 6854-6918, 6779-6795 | -0.016 mag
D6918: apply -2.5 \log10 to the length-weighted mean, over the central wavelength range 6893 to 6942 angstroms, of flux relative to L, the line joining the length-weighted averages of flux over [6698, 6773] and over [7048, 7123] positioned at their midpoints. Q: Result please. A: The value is 0.037 mag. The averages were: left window 11.2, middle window 10.3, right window 10.1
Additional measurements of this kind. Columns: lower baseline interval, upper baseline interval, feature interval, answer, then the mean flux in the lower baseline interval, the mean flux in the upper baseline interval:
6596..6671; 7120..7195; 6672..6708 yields 0.06 mag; 11.5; 9.91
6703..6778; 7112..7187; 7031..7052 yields 0.01 mag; 11.3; 9.92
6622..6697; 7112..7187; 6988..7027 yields 0.06 mag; 11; 9.92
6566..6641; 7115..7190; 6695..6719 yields -0.05 mag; 11.1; 9.85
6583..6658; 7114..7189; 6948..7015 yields 0.05 mag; 11.5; 9.87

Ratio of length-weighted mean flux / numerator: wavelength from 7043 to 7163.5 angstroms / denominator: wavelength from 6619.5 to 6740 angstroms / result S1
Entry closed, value 0.91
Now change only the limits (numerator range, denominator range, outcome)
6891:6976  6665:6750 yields 0.95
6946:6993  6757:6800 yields 0.93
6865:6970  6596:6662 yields 0.90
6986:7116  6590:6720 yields 0.89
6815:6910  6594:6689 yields 0.92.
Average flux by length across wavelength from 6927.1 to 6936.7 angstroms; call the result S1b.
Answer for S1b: 9.52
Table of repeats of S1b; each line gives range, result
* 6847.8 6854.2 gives 10.6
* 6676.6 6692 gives 10.6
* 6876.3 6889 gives 10.1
